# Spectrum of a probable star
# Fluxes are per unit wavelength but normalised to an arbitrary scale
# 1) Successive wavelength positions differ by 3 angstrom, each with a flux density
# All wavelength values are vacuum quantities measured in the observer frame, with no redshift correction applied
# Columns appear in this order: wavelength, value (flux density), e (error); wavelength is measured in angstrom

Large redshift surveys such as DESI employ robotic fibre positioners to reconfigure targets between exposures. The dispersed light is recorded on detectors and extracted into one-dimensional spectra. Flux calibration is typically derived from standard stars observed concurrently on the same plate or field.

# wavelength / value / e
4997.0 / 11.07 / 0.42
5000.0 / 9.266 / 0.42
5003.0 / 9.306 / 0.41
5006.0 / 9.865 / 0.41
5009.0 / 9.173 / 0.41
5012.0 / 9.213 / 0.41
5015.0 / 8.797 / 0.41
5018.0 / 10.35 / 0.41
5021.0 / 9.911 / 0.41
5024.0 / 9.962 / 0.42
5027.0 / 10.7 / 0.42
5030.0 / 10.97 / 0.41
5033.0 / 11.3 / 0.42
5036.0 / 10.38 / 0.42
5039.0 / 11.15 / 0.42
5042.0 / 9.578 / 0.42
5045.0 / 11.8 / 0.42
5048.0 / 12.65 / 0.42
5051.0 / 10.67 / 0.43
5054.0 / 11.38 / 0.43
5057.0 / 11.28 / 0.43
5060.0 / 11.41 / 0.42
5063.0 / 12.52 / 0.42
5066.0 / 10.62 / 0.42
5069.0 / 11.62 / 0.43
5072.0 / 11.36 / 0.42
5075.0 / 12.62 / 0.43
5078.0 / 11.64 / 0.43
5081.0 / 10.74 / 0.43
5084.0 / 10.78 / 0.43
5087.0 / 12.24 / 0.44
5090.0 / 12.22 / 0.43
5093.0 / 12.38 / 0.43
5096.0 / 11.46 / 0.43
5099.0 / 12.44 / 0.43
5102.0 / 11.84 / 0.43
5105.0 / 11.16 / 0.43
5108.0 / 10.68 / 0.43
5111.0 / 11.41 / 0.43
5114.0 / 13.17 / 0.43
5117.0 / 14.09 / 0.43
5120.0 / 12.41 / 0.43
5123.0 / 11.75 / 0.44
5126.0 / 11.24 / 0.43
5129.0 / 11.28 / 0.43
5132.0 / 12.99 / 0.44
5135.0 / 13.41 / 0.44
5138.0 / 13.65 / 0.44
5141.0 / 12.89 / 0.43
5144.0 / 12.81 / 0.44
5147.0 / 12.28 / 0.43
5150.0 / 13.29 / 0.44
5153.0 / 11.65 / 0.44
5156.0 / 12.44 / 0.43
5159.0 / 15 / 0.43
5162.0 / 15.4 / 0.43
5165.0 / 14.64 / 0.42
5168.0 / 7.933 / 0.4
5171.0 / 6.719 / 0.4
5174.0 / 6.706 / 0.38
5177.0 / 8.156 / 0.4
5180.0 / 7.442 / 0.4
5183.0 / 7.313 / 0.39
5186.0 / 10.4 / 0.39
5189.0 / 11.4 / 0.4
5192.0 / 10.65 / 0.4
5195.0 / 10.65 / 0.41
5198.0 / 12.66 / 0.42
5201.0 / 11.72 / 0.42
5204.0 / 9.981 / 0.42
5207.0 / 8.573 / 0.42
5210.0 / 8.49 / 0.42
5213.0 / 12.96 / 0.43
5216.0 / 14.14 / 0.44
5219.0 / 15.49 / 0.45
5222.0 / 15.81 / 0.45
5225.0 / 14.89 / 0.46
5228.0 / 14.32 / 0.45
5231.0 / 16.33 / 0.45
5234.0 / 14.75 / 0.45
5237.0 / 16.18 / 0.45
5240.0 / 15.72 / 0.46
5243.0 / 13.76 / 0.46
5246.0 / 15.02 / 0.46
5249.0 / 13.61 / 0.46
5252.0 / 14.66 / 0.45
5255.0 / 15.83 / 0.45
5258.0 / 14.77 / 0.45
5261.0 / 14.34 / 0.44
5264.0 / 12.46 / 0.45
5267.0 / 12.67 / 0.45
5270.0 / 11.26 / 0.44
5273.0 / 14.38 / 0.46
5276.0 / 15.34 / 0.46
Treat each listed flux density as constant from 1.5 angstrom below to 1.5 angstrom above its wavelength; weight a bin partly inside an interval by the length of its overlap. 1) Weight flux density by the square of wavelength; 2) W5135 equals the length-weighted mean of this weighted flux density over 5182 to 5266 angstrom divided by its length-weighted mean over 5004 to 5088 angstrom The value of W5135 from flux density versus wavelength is 1.30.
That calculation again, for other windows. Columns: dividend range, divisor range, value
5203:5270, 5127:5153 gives 1.13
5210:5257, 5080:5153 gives 1.26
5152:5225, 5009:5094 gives 1.07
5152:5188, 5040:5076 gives 0.94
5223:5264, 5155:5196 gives 1.48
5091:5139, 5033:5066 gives 1.11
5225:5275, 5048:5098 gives 1.33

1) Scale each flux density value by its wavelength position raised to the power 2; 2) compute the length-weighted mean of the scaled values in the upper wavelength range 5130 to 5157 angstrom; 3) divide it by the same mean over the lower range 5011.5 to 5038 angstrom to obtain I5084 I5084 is 1.31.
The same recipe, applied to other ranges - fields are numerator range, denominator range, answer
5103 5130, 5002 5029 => 1.28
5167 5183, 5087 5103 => 0.63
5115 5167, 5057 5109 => 1.14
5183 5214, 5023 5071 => 1.00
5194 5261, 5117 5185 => 1.23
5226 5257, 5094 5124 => 1.31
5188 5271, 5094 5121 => 1.16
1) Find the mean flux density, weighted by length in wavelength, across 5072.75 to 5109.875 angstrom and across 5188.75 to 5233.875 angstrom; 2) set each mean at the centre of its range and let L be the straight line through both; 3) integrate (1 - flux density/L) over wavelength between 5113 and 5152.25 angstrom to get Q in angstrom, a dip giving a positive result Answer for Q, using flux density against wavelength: -2.23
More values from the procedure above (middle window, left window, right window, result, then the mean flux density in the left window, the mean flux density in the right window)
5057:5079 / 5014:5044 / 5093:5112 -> -1.3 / 10.4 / 11.6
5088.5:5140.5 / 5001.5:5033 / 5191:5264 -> -2.9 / 9.89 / 13.6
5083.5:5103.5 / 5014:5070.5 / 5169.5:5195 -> -3.7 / 10.9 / 8.72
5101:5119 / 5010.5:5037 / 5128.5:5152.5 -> 0.1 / 10.2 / 12.8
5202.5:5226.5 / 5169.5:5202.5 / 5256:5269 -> -3.3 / 9.44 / 13.6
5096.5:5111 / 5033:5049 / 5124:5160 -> 0.7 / 11.1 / 12.7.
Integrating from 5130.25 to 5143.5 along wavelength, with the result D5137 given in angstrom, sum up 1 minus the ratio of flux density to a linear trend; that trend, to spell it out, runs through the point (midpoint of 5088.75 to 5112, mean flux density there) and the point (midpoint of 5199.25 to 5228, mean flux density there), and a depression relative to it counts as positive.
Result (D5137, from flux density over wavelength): -1.3 angstrom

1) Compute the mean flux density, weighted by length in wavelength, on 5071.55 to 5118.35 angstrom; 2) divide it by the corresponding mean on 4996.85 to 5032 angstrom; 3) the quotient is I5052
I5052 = 1.2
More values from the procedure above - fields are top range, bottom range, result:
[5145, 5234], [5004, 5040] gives 1.16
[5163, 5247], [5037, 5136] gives 1.01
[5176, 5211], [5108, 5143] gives 0.79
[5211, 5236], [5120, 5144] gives 1.18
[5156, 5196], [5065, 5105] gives 0.88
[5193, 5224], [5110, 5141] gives 0.96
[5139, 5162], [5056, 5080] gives 1.13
